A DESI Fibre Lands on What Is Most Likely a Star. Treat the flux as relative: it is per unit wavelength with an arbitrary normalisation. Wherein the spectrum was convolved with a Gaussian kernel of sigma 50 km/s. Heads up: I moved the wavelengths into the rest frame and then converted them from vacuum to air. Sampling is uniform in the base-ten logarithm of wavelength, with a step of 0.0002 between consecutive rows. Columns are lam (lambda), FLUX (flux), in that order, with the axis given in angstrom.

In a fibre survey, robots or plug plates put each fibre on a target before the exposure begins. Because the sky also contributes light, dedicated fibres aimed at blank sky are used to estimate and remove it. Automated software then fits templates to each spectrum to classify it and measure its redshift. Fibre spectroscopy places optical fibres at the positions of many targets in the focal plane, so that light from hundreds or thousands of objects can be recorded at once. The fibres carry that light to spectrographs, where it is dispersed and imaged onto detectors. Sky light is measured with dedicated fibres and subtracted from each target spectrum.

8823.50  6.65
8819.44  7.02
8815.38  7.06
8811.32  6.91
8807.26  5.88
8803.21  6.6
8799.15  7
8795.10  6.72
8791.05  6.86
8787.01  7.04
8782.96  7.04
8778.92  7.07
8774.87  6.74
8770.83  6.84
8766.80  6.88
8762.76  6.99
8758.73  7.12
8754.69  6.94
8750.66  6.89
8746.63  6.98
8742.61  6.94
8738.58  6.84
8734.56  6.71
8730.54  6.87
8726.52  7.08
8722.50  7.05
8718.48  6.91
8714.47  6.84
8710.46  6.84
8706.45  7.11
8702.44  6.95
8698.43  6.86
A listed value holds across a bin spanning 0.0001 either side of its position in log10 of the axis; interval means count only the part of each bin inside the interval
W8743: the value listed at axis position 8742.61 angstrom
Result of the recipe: 6.94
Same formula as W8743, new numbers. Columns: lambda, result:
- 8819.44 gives 7.02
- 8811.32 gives 6.91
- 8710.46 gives 6.84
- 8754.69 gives 6.94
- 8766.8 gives 6.88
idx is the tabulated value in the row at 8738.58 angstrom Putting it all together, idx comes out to 6.84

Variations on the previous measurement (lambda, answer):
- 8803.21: 6.6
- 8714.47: 6.84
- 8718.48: 6.91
